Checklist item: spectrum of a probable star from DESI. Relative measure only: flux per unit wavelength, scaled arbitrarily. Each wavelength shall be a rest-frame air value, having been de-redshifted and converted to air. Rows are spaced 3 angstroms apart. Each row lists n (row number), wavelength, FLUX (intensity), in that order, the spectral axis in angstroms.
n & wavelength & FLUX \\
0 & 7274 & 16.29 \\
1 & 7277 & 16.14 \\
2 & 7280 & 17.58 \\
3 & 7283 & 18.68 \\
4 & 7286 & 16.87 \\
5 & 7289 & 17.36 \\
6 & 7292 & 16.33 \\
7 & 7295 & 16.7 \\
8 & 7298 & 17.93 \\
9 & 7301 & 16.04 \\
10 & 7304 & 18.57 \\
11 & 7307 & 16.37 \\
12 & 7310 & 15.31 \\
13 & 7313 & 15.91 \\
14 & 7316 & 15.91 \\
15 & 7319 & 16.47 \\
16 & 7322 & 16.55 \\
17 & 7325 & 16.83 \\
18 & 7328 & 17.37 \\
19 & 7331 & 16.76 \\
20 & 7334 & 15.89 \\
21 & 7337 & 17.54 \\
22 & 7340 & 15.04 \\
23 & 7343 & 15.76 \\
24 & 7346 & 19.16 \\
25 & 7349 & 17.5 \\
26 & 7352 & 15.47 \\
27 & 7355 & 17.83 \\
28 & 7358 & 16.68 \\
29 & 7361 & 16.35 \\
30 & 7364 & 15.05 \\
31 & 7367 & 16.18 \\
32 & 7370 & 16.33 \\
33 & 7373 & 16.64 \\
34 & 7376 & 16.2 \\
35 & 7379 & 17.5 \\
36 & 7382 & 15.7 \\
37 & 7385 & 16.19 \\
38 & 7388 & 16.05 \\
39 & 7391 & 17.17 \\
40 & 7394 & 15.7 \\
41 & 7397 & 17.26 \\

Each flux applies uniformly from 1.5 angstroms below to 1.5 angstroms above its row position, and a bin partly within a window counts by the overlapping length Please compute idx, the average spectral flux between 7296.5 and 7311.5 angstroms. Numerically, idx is 16.8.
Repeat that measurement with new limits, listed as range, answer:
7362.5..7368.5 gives 15.6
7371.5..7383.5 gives 16.5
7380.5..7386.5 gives 15.9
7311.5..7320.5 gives 16.1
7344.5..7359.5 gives 17.3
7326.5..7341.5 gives 16.5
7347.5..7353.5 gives 16.5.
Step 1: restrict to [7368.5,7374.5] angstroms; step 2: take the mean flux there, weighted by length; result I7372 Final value 16.5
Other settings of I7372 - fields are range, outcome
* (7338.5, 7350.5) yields 16.9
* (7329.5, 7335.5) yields 16.3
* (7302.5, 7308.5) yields 17.5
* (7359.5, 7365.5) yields 15.7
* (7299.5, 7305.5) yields 17.3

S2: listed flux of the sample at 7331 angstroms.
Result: 16.76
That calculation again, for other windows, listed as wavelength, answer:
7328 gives 17.37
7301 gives 16.04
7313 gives 15.91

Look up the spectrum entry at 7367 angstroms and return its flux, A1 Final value 16.18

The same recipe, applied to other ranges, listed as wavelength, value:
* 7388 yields 16.05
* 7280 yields 17.58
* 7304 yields 18.57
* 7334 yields 15.89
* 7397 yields 17.26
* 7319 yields 16.47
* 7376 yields 16.2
